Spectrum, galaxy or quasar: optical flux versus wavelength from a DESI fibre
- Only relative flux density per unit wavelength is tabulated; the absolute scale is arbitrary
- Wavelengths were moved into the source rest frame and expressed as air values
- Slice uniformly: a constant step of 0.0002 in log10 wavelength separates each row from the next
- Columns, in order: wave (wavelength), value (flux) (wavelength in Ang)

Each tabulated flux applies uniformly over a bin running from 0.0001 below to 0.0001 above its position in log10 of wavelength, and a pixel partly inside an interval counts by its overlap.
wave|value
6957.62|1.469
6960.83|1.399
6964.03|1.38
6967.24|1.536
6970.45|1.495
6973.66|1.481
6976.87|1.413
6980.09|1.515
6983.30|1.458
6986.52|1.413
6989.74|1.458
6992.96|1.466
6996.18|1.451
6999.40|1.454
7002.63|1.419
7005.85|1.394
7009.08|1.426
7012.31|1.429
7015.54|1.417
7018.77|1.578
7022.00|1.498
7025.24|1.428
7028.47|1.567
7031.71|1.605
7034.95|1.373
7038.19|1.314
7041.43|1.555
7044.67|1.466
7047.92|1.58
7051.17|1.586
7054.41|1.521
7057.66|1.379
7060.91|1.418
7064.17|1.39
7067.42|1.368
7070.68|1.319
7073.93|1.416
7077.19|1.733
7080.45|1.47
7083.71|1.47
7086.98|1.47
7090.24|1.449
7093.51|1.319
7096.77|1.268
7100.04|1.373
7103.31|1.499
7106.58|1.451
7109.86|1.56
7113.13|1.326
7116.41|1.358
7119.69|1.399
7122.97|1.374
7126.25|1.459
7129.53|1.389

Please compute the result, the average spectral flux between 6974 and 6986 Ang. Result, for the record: 1.46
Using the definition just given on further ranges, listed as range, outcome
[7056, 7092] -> 1.44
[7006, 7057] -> 1.48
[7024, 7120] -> 1.45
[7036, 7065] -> 1.47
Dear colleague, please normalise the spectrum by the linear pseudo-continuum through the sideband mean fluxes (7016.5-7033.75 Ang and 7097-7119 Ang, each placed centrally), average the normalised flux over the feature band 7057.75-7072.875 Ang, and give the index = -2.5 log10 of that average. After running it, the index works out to 0.07 mag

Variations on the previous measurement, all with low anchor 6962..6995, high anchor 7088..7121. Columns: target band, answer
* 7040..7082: -0.04 mag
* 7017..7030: -0.06 mag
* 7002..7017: 0.02 mag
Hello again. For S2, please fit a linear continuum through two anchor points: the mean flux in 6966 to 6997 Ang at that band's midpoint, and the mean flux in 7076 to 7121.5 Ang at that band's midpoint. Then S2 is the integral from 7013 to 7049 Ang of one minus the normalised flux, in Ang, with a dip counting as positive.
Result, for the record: -0.8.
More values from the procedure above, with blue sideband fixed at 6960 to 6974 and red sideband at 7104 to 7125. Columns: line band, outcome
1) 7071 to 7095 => -0.7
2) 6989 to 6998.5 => 0.0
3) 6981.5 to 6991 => 0.1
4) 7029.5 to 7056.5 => -1.2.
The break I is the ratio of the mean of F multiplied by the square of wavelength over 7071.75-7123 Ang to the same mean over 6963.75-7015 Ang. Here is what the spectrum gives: 1.02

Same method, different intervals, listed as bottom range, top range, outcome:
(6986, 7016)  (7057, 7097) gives 1.02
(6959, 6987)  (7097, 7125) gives 1.01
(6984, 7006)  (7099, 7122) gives 1.02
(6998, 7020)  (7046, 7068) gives 1.03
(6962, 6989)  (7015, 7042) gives 1.03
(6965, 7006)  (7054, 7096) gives 1.01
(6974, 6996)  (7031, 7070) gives 1.02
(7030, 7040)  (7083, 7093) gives 1.02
